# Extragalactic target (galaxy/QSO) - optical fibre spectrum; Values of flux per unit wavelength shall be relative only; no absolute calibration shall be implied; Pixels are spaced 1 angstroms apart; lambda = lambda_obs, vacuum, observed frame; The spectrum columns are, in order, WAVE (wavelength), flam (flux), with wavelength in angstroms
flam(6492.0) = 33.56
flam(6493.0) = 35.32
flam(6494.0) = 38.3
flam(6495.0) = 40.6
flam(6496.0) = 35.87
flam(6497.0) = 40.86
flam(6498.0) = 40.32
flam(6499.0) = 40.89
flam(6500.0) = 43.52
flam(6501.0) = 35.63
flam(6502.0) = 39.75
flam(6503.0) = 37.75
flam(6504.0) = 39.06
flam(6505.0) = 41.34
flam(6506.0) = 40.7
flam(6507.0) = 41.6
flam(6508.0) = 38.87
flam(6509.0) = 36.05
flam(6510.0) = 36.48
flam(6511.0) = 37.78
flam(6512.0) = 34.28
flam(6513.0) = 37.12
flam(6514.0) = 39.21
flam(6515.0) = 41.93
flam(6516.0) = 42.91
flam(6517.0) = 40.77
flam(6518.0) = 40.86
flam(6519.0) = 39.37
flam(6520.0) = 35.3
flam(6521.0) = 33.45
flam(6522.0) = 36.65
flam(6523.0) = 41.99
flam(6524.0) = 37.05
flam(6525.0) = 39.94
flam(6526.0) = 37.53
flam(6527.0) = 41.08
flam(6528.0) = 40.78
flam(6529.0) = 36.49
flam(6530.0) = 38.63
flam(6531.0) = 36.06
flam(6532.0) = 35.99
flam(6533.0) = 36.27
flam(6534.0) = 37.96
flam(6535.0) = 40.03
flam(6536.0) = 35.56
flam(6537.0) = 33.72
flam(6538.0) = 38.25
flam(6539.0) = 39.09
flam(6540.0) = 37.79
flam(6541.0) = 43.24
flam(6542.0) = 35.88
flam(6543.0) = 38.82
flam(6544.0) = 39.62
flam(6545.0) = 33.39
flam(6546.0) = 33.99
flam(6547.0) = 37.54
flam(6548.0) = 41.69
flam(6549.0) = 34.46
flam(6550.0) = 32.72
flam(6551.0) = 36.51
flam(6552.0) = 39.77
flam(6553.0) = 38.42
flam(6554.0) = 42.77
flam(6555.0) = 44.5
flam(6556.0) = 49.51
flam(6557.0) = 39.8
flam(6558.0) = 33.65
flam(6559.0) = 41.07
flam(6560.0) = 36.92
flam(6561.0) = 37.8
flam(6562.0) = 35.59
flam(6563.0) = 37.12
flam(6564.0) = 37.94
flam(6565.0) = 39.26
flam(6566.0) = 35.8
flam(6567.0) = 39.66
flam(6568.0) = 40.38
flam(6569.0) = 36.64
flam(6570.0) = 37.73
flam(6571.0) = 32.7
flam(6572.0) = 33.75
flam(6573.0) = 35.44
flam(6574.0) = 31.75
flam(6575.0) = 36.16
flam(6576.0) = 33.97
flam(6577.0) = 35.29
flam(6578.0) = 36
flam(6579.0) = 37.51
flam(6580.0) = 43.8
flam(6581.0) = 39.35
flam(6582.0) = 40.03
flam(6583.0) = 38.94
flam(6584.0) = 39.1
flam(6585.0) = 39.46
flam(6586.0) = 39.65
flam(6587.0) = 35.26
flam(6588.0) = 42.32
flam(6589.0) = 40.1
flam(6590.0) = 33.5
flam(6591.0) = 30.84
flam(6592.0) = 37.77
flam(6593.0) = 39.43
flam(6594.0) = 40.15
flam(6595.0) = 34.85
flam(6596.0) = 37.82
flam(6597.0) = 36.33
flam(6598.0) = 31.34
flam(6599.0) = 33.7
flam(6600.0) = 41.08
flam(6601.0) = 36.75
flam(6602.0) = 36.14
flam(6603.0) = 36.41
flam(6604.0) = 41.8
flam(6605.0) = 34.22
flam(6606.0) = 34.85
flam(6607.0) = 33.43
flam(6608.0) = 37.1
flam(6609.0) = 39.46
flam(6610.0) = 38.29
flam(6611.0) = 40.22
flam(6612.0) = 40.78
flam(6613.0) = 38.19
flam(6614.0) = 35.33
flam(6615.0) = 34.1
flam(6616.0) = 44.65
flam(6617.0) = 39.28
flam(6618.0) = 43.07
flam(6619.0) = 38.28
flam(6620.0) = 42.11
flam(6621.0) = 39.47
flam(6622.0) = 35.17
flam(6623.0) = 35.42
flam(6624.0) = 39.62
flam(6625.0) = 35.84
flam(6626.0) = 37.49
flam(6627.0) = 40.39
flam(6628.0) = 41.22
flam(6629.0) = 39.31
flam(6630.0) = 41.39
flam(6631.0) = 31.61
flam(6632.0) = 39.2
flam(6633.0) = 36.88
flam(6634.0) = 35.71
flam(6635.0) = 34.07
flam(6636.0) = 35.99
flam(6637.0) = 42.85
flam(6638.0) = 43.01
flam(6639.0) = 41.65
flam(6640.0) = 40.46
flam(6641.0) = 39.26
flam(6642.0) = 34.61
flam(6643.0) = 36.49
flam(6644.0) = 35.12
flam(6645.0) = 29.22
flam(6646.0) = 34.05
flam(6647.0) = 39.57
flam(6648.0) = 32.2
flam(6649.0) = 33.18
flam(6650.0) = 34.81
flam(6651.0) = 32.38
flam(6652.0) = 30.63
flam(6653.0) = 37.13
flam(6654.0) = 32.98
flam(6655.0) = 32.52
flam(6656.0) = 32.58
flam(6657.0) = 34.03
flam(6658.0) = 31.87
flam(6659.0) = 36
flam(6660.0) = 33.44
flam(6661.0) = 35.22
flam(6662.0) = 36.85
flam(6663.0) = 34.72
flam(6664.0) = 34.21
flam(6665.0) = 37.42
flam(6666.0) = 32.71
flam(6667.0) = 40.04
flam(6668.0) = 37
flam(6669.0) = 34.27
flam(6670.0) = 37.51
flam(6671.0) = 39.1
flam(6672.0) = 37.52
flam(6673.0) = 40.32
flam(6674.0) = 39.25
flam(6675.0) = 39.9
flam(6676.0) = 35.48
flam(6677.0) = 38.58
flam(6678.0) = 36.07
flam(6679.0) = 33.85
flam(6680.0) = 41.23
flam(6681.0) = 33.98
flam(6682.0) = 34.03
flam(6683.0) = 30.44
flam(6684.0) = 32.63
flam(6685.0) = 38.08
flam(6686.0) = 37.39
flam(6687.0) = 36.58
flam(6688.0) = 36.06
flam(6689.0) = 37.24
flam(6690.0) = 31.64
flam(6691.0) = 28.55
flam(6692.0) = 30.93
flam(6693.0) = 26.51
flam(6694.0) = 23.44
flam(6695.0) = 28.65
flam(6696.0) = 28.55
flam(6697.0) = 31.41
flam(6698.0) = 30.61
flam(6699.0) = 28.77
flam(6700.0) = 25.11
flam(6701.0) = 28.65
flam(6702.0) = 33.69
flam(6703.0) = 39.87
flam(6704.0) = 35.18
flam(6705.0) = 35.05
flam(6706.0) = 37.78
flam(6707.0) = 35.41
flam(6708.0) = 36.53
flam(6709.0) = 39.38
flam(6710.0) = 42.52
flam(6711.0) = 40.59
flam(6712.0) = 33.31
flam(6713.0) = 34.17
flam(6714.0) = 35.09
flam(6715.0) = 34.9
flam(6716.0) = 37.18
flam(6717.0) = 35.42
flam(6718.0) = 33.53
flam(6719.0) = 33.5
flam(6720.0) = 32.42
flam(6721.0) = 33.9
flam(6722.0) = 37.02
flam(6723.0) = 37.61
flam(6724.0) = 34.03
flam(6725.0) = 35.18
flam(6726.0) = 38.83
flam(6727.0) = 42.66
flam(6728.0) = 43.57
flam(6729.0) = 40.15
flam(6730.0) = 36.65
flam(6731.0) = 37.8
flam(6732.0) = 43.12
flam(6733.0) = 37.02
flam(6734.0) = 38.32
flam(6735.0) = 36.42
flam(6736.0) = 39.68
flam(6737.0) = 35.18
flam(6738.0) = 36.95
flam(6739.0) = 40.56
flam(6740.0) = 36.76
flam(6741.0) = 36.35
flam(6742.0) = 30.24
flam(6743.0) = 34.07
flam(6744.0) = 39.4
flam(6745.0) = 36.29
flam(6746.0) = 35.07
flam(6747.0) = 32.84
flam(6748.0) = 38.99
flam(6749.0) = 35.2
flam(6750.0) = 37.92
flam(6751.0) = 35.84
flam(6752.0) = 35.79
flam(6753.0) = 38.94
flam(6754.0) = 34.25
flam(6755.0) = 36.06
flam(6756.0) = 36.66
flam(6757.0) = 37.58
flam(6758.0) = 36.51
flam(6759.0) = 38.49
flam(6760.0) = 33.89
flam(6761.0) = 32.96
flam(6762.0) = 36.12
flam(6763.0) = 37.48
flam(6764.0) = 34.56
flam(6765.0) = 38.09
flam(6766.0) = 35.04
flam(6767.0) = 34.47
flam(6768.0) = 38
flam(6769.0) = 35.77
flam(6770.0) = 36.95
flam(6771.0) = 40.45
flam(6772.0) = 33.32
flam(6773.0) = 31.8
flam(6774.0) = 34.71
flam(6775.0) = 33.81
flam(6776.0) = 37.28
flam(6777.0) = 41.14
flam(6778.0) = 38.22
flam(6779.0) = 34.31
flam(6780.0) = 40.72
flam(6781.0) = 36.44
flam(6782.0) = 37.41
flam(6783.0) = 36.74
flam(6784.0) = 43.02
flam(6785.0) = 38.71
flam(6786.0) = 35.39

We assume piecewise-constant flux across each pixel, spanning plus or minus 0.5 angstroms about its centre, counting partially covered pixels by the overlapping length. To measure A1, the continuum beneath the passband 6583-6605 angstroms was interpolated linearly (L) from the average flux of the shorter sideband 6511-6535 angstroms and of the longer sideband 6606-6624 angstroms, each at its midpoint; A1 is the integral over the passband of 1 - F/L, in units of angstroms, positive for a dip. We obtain 0.64 angstroms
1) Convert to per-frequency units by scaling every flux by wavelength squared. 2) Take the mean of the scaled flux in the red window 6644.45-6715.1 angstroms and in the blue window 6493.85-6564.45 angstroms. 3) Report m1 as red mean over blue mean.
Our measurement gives 0.9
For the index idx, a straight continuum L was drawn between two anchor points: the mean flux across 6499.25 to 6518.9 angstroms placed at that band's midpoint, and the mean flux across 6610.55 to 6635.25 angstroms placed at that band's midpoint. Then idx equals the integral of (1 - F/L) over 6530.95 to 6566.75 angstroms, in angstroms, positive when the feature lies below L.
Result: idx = 0.8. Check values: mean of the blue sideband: 39.3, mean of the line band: 38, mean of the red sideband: 38.4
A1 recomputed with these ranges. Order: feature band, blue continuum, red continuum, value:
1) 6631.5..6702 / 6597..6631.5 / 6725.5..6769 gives 5.2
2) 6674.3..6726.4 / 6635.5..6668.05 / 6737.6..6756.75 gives 2.2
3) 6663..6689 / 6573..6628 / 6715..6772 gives 0.4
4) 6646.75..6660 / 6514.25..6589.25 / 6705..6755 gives 1.3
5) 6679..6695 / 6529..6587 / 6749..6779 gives 1.6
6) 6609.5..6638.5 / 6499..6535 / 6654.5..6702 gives -2.4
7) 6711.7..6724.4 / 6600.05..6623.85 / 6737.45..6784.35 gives 0.7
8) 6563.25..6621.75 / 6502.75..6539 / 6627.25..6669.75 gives -0.9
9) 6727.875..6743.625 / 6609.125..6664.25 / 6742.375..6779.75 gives -0.5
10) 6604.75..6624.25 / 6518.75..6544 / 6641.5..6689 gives -1.0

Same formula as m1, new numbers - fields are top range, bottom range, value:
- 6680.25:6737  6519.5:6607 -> 0.97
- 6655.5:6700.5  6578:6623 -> 0.92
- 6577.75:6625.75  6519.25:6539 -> 1.03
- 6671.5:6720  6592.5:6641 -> 0.93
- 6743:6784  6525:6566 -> 1.02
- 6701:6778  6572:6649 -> 1.01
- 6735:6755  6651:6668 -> 1.08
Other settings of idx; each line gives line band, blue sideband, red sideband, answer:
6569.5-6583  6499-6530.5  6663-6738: 0.44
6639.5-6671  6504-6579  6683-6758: 1.14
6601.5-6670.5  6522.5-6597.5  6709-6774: 1.01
